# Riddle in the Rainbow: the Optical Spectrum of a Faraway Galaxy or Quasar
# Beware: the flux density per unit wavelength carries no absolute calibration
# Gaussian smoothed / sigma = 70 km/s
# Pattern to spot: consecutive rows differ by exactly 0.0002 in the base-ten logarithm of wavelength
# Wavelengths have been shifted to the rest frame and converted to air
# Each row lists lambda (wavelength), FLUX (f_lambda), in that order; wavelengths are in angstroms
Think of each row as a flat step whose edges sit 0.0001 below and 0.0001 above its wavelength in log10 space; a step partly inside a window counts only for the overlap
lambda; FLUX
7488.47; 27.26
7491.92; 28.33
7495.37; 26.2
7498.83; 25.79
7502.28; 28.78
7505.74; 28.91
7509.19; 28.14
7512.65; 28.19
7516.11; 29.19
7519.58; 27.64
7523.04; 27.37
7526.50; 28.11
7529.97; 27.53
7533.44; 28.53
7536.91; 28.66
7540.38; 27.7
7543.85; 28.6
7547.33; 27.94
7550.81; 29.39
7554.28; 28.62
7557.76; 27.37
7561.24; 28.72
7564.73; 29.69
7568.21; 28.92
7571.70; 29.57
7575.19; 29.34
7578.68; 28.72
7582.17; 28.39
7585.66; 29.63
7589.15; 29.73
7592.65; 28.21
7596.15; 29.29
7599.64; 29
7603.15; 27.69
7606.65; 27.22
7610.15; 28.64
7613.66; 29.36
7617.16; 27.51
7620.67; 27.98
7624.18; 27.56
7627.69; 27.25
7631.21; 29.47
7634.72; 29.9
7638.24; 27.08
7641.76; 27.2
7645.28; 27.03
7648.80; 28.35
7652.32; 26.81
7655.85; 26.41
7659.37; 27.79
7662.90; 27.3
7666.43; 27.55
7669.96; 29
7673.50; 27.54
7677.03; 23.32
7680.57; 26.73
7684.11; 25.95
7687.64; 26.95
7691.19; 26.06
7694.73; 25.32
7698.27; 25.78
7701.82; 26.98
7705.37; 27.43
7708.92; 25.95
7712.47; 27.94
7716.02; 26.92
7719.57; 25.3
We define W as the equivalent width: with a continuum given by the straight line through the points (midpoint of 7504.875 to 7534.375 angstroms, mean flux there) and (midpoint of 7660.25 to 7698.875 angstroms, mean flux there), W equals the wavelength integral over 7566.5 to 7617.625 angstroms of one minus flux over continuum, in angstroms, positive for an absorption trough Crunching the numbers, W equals -2.52 angstroms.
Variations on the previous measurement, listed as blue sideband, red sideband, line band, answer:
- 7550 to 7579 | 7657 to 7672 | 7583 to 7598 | -0.3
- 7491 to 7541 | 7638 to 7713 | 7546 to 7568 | -0.8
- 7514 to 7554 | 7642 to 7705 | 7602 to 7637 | -1.2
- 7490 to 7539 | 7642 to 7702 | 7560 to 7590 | -1.8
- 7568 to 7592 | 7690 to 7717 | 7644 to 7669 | 0.1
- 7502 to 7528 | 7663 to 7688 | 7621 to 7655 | -0.9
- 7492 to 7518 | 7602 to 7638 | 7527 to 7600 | -1.7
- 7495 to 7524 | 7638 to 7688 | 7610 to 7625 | -0.5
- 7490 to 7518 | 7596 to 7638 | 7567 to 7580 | -0.5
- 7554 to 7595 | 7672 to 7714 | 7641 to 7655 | 0.0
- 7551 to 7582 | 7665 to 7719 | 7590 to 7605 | -0.2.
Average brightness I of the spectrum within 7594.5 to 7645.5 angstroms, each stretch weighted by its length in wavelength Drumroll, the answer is 28.2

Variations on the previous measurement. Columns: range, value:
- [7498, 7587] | 28.5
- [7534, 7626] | 28.6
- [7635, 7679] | 27.2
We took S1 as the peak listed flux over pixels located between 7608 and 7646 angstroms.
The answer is 29.9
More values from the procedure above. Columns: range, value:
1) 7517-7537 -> 28.66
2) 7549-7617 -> 29.73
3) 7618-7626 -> 27.98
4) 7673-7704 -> 27.54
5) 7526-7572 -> 29.69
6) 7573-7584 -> 29.34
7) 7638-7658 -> 28.35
